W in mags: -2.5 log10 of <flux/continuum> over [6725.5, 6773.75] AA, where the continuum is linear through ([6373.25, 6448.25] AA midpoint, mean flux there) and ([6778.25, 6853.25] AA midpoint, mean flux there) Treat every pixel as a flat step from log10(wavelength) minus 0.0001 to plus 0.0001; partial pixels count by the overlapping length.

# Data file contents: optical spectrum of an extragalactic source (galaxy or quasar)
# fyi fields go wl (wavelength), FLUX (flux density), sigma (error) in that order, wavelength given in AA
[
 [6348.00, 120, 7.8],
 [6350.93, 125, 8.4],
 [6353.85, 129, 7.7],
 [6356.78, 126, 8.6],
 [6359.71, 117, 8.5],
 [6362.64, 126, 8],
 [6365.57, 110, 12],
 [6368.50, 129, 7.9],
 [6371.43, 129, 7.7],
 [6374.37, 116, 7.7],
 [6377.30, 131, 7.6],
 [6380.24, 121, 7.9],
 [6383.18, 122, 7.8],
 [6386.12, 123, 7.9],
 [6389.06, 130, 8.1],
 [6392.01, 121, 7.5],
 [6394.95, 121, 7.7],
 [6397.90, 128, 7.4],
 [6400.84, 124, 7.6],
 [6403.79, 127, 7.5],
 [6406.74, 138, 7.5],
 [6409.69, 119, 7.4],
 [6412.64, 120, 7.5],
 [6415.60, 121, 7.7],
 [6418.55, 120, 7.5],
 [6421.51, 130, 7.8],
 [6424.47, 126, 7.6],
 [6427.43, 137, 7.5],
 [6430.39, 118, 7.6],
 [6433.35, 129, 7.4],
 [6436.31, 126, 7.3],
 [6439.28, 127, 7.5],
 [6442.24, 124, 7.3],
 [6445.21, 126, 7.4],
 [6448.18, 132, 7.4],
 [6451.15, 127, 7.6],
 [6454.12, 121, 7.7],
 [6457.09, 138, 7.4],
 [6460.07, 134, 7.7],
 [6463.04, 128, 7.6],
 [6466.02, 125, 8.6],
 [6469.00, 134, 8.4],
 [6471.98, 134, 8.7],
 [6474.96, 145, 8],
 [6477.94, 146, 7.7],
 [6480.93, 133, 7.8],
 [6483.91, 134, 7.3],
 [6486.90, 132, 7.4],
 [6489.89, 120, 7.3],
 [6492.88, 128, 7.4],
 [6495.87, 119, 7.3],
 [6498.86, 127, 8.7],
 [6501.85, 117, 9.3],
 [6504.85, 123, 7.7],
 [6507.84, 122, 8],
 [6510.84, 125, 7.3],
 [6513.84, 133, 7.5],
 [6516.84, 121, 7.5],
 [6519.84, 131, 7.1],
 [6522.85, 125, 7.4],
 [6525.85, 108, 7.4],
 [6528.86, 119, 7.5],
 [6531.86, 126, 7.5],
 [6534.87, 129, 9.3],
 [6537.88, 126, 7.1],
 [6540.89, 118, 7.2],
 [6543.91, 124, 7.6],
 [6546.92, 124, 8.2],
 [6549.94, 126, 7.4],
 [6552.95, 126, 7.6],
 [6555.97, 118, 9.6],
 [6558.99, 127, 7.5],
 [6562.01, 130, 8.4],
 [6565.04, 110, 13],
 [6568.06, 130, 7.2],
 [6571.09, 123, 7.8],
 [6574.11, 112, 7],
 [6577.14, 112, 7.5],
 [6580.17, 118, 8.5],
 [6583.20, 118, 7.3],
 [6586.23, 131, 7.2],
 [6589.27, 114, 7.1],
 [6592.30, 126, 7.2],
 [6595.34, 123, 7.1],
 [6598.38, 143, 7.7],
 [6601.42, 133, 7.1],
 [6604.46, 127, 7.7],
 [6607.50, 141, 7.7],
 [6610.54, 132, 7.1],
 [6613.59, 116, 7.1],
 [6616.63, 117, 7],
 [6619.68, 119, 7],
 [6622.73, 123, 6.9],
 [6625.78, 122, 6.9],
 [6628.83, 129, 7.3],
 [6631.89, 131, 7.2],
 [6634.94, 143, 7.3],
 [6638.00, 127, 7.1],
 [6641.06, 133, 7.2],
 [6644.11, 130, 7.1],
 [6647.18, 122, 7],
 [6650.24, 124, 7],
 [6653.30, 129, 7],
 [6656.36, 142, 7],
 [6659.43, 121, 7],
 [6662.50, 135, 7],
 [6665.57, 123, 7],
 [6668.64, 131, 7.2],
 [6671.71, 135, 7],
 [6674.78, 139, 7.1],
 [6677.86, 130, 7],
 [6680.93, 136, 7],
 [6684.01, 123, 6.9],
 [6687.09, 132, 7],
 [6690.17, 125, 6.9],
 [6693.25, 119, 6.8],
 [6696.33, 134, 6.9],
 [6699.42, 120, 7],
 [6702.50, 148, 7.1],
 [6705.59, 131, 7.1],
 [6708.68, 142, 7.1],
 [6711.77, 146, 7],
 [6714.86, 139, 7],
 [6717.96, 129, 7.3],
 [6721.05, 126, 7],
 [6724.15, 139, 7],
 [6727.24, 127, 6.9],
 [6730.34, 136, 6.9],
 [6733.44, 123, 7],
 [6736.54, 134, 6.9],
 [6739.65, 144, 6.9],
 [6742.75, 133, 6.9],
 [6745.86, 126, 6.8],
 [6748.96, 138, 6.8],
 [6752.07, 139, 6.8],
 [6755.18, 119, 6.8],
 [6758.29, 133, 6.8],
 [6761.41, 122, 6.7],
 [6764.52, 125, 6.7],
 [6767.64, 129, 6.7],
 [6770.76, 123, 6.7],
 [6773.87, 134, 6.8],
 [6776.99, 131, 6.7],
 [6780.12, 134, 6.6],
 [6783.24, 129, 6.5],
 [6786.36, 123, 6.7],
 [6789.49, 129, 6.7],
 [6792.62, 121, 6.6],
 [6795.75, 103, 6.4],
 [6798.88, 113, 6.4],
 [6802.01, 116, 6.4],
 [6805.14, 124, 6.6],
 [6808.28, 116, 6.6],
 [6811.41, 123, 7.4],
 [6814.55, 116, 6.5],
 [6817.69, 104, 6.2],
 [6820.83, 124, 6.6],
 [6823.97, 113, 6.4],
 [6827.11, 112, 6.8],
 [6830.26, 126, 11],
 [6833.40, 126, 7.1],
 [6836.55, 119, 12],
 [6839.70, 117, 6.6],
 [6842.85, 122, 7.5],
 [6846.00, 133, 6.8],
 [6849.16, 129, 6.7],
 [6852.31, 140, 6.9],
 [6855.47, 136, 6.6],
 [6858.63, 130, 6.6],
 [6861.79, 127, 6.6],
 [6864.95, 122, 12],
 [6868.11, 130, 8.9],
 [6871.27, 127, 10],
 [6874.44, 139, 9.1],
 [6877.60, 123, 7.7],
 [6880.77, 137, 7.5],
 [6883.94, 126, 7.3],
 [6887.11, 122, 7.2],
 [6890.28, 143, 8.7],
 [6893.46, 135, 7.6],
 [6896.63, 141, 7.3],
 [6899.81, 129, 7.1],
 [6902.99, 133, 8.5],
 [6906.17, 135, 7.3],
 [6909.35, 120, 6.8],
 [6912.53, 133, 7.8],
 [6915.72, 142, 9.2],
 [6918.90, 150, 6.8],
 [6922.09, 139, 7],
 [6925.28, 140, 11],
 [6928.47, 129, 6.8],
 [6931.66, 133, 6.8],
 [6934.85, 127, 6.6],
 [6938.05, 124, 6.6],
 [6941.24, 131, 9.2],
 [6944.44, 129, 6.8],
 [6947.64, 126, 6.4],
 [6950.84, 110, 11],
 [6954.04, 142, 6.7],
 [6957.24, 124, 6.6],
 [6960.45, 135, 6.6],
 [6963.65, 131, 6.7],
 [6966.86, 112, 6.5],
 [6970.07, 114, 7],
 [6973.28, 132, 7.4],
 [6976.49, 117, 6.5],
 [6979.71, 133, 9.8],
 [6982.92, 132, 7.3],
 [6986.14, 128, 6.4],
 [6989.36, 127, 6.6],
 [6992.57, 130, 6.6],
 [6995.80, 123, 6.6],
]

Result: -0.07 mag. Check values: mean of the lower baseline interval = 125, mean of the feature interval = 130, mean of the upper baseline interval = 121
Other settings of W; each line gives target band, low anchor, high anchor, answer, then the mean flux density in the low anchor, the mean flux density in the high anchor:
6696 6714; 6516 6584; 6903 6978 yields -0.10 mag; 122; 129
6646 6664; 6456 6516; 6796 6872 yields -0.02 mag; 130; 122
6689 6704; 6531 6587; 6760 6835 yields -0.06 mag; 122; 121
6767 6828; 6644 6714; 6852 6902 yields 0.09 mag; 131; 131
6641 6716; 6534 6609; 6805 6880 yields -0.06 mag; 124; 124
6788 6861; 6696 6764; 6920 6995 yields 0.08 mag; 133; 128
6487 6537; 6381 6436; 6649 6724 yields 0.03 mag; 125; 132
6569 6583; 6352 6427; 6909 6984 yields 0.08 mag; 124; 130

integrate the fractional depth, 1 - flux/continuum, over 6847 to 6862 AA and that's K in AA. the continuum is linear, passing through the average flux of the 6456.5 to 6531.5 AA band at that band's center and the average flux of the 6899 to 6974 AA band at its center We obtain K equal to -0.4 AA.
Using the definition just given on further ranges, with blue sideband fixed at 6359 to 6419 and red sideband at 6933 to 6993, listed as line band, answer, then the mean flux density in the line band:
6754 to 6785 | -0.6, 128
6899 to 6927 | -2.1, 136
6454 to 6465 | -0.6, 131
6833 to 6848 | 0.3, 123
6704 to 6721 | -1.5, 136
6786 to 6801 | 1.0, 117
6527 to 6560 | 0.2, 124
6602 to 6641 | -0.9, 128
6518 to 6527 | 0.2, 122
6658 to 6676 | -0.8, 131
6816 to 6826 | 1.0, 114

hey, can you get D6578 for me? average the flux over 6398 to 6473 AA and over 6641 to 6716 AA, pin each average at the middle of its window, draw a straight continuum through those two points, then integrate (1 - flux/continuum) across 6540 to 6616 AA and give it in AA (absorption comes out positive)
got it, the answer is 3.37 AA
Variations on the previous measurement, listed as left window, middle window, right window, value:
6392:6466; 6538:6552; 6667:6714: 0.6 AA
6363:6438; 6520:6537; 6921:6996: 0.4 AA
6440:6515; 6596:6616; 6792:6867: -0.7 AA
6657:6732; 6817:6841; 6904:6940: 2.7 AA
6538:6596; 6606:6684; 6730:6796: -2.8 AA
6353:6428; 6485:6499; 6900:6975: 0.0 AA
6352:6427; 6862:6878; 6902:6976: 0.1 AA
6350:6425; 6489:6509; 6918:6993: 0.4 AA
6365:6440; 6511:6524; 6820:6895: -0.2 AA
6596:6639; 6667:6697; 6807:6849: -1.0 AA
